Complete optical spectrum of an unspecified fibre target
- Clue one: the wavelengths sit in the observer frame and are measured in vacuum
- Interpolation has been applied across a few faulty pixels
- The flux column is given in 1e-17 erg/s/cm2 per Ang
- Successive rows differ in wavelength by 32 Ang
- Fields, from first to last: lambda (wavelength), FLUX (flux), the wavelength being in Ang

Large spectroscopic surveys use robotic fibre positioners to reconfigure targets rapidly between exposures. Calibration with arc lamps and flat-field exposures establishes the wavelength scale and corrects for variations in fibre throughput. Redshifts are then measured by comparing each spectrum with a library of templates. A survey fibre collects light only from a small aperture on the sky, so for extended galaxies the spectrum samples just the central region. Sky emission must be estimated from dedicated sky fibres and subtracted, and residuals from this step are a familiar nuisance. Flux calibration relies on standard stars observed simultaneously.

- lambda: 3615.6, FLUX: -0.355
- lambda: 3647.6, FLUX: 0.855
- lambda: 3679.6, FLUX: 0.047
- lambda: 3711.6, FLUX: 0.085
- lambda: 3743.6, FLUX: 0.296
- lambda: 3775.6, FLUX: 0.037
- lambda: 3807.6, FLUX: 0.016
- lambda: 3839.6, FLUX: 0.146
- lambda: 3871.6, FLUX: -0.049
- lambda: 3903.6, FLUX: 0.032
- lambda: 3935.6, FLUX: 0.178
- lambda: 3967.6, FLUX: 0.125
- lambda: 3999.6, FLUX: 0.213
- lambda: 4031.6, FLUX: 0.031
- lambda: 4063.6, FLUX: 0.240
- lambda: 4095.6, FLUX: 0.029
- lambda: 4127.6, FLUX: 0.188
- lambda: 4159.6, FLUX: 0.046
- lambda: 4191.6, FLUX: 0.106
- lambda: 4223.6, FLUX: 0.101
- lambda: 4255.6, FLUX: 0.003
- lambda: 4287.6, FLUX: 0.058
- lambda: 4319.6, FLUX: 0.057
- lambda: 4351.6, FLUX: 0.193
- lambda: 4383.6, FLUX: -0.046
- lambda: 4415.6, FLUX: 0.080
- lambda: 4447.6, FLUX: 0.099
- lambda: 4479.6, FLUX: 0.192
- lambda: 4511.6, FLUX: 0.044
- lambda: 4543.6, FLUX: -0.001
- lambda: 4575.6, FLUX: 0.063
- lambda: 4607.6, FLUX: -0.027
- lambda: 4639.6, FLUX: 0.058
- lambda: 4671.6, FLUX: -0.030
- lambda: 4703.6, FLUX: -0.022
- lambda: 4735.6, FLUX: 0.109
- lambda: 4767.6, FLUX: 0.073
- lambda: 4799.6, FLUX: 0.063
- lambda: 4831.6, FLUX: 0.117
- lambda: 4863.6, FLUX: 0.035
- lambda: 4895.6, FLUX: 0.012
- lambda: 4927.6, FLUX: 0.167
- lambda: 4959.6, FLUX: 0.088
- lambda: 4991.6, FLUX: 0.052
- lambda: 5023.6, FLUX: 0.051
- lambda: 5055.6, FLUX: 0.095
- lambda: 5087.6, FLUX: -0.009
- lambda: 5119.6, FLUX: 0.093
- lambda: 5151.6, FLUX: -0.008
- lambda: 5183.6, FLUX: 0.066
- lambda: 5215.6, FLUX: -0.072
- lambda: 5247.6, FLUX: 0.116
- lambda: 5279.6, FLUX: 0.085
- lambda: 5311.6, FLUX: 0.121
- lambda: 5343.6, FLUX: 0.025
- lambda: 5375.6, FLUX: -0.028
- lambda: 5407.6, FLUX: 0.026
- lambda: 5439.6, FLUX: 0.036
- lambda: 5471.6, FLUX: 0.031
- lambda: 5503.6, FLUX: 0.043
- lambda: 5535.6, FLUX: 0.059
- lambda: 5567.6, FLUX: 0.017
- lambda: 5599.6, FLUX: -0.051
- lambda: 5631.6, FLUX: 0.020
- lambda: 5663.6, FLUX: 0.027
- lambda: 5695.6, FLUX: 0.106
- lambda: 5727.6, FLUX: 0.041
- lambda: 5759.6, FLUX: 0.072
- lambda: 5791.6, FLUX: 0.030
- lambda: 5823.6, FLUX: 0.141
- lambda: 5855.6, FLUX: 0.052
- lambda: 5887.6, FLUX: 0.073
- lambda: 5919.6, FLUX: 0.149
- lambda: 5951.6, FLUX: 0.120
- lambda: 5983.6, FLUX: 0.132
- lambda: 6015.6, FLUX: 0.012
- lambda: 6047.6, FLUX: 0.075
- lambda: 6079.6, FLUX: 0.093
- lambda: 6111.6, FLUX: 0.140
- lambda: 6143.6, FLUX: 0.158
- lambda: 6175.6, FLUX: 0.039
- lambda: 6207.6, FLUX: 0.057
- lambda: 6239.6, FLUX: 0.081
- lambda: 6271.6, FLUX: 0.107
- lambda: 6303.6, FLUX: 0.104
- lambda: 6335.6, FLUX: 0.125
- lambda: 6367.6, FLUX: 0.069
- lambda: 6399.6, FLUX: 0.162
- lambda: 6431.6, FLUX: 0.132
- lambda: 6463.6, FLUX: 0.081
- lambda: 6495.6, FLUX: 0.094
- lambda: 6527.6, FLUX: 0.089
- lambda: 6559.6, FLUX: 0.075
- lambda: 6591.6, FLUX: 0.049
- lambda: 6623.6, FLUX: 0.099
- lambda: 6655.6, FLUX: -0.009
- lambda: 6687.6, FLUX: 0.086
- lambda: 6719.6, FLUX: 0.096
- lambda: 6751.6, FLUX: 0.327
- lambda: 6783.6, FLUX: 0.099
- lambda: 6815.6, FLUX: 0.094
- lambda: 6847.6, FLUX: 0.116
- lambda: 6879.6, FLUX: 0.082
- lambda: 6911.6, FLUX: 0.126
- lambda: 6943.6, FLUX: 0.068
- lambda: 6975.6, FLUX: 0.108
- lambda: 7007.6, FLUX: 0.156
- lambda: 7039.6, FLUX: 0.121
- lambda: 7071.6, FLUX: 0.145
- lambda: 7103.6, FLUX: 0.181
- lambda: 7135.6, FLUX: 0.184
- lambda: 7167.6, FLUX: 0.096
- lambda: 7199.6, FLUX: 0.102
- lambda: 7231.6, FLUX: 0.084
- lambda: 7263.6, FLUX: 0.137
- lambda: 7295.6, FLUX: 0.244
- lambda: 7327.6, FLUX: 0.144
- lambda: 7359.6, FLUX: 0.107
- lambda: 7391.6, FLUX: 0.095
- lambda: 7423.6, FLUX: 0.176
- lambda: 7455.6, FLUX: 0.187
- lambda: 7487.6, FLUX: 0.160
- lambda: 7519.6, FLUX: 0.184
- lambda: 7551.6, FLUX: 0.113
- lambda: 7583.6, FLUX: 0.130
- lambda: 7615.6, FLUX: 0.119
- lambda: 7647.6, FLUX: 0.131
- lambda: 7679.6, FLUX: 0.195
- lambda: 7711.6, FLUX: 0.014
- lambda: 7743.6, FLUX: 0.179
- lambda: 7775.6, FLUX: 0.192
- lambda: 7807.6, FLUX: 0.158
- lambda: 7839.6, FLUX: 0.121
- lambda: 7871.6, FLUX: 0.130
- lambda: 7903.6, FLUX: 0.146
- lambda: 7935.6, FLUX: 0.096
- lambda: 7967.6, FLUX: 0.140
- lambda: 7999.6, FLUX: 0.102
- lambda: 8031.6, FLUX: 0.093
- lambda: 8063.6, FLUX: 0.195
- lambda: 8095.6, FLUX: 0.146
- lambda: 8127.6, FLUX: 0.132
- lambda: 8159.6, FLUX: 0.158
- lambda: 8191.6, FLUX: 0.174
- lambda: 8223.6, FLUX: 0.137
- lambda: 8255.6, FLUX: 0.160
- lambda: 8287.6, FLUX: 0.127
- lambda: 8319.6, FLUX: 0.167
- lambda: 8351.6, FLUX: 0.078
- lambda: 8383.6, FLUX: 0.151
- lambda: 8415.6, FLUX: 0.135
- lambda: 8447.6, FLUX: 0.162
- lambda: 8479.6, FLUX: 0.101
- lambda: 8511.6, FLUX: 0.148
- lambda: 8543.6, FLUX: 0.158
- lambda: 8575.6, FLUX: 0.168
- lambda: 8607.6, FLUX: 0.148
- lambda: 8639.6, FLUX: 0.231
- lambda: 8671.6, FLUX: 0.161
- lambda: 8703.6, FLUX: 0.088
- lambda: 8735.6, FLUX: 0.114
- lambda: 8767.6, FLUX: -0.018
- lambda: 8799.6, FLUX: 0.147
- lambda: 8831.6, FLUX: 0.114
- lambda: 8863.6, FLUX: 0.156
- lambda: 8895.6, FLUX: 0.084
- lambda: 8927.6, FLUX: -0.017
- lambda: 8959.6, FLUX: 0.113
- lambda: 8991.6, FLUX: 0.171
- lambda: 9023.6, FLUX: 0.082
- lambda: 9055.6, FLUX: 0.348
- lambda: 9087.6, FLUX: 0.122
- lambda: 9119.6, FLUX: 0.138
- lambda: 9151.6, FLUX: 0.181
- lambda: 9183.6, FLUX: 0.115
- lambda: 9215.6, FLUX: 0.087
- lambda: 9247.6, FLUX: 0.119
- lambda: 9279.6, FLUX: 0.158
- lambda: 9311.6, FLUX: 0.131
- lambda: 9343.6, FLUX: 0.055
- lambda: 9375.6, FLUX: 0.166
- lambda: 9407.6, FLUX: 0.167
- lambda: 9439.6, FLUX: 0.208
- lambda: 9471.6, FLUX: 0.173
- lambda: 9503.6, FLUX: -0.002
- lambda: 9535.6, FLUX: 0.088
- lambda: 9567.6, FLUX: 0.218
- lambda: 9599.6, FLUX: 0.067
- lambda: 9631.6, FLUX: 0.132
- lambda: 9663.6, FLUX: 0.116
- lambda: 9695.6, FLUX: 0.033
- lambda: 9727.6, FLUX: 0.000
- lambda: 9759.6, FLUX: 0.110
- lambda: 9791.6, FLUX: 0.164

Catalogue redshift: 0.809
